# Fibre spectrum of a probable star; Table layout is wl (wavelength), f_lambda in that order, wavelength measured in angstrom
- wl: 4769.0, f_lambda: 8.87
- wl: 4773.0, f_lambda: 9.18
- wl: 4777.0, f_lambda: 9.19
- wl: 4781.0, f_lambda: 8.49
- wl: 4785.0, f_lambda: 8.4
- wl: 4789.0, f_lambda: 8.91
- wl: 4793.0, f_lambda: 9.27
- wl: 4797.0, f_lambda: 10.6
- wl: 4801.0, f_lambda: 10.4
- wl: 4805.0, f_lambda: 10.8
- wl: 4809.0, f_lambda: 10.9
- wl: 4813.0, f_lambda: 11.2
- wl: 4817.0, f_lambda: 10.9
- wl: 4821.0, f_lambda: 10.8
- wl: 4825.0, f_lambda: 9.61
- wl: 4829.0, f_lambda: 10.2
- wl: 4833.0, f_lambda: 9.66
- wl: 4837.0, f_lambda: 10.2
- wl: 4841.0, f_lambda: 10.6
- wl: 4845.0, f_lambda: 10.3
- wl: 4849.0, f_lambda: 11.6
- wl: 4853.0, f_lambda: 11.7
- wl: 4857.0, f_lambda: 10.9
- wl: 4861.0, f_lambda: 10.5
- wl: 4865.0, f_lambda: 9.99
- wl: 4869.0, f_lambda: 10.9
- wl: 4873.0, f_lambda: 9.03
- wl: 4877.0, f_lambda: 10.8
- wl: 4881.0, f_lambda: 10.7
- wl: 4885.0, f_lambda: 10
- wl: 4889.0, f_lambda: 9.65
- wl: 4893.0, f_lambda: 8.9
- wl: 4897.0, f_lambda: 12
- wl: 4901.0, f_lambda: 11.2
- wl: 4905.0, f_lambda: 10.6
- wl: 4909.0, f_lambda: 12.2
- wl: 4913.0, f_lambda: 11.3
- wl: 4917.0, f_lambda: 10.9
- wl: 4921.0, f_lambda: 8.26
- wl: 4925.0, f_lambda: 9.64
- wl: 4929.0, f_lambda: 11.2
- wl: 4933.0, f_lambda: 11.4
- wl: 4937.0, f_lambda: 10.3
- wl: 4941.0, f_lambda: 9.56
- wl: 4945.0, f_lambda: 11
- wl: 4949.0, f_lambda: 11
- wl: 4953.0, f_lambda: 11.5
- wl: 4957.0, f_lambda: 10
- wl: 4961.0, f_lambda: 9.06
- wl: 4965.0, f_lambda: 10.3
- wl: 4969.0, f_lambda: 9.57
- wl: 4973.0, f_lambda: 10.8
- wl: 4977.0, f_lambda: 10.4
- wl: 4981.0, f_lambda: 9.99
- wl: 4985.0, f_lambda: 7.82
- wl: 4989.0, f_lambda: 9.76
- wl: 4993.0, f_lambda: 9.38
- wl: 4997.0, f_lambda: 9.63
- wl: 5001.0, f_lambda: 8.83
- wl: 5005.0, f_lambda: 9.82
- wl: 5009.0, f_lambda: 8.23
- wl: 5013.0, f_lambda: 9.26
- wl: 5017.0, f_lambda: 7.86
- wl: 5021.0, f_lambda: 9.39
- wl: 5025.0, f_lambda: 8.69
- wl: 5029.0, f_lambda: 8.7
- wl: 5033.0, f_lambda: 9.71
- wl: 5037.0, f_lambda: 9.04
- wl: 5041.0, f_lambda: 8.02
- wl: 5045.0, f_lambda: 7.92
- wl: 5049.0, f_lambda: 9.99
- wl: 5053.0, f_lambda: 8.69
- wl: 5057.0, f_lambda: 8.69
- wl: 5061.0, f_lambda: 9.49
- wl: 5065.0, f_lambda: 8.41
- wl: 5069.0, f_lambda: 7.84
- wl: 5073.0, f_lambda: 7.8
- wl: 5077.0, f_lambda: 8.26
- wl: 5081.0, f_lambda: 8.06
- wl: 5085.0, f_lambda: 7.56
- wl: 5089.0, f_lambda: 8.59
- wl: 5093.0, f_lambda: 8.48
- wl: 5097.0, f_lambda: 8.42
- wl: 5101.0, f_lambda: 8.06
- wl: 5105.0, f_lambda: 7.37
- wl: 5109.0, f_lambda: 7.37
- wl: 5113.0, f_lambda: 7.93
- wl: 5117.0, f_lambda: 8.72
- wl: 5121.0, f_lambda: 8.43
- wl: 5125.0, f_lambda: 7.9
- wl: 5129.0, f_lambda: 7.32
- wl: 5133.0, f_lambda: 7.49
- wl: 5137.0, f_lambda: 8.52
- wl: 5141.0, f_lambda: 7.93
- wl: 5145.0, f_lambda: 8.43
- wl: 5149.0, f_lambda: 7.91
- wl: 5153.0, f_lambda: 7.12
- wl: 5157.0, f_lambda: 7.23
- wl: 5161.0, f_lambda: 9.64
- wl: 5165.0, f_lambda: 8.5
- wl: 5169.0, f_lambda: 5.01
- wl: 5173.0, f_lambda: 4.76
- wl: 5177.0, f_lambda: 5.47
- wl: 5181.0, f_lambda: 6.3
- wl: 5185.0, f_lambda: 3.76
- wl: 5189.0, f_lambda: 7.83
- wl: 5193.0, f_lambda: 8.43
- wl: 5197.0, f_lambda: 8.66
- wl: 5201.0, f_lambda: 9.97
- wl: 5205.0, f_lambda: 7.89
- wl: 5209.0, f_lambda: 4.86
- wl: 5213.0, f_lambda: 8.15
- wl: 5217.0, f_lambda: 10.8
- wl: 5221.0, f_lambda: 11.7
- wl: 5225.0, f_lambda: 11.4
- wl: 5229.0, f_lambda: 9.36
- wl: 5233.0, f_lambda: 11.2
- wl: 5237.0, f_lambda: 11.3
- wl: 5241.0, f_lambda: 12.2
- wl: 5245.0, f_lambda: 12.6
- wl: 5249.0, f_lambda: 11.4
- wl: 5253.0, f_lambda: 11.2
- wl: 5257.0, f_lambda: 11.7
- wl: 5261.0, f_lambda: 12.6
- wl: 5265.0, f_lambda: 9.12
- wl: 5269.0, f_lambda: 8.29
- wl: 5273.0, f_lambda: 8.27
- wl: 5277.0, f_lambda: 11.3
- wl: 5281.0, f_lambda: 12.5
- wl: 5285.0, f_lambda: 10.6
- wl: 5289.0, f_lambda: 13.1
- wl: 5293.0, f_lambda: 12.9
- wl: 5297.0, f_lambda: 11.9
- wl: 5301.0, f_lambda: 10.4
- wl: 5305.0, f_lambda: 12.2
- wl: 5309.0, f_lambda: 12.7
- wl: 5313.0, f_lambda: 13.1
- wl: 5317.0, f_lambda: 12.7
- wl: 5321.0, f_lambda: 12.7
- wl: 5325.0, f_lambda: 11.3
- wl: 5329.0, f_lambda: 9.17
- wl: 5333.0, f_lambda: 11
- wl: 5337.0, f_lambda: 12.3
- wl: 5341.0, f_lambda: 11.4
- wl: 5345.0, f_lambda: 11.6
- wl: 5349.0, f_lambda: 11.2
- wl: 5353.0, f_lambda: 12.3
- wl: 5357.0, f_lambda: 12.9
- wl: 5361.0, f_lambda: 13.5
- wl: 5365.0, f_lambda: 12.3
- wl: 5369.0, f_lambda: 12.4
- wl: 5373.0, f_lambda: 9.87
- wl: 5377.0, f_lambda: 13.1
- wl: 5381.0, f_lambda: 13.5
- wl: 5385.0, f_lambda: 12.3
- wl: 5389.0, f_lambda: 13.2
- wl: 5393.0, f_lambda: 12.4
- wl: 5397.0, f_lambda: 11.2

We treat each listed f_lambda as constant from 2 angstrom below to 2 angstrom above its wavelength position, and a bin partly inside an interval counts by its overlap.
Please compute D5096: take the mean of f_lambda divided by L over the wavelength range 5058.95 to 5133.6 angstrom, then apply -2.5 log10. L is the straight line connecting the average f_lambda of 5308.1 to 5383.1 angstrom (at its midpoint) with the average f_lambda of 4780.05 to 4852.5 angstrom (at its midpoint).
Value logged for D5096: 0.351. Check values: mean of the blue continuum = 10.2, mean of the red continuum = 12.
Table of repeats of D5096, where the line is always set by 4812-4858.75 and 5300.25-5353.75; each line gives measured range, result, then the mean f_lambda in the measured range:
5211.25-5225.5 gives 0.10 mag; 10.5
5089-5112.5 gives 0.37 mag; 7.99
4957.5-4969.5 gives 0.13 mag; 9.7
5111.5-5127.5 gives 0.34 mag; 8.23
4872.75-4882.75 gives 0.04 mag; 10.4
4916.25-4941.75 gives 0.07 mag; 10.2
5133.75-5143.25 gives 0.36 mag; 8.13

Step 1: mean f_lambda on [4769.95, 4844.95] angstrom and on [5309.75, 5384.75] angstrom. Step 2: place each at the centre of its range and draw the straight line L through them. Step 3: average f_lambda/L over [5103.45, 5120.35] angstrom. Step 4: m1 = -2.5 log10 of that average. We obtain 0.37 mag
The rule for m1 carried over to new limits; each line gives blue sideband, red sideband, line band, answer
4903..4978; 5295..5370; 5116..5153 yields 0.37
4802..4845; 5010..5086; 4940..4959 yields -0.13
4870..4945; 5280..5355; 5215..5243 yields 0.04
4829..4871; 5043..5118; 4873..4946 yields -0.05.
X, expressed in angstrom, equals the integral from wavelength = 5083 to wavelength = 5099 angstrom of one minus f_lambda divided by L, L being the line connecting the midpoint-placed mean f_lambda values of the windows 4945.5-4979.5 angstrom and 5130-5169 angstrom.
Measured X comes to 0.8 angstrom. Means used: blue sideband 10.4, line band 8.26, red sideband 7.91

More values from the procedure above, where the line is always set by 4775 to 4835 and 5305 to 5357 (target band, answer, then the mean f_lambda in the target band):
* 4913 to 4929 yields 0.6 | 10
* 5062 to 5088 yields 6.8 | 8.07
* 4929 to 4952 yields -0.6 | 10.7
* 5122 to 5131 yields 2.8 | 7.7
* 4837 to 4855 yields -1.5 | 11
